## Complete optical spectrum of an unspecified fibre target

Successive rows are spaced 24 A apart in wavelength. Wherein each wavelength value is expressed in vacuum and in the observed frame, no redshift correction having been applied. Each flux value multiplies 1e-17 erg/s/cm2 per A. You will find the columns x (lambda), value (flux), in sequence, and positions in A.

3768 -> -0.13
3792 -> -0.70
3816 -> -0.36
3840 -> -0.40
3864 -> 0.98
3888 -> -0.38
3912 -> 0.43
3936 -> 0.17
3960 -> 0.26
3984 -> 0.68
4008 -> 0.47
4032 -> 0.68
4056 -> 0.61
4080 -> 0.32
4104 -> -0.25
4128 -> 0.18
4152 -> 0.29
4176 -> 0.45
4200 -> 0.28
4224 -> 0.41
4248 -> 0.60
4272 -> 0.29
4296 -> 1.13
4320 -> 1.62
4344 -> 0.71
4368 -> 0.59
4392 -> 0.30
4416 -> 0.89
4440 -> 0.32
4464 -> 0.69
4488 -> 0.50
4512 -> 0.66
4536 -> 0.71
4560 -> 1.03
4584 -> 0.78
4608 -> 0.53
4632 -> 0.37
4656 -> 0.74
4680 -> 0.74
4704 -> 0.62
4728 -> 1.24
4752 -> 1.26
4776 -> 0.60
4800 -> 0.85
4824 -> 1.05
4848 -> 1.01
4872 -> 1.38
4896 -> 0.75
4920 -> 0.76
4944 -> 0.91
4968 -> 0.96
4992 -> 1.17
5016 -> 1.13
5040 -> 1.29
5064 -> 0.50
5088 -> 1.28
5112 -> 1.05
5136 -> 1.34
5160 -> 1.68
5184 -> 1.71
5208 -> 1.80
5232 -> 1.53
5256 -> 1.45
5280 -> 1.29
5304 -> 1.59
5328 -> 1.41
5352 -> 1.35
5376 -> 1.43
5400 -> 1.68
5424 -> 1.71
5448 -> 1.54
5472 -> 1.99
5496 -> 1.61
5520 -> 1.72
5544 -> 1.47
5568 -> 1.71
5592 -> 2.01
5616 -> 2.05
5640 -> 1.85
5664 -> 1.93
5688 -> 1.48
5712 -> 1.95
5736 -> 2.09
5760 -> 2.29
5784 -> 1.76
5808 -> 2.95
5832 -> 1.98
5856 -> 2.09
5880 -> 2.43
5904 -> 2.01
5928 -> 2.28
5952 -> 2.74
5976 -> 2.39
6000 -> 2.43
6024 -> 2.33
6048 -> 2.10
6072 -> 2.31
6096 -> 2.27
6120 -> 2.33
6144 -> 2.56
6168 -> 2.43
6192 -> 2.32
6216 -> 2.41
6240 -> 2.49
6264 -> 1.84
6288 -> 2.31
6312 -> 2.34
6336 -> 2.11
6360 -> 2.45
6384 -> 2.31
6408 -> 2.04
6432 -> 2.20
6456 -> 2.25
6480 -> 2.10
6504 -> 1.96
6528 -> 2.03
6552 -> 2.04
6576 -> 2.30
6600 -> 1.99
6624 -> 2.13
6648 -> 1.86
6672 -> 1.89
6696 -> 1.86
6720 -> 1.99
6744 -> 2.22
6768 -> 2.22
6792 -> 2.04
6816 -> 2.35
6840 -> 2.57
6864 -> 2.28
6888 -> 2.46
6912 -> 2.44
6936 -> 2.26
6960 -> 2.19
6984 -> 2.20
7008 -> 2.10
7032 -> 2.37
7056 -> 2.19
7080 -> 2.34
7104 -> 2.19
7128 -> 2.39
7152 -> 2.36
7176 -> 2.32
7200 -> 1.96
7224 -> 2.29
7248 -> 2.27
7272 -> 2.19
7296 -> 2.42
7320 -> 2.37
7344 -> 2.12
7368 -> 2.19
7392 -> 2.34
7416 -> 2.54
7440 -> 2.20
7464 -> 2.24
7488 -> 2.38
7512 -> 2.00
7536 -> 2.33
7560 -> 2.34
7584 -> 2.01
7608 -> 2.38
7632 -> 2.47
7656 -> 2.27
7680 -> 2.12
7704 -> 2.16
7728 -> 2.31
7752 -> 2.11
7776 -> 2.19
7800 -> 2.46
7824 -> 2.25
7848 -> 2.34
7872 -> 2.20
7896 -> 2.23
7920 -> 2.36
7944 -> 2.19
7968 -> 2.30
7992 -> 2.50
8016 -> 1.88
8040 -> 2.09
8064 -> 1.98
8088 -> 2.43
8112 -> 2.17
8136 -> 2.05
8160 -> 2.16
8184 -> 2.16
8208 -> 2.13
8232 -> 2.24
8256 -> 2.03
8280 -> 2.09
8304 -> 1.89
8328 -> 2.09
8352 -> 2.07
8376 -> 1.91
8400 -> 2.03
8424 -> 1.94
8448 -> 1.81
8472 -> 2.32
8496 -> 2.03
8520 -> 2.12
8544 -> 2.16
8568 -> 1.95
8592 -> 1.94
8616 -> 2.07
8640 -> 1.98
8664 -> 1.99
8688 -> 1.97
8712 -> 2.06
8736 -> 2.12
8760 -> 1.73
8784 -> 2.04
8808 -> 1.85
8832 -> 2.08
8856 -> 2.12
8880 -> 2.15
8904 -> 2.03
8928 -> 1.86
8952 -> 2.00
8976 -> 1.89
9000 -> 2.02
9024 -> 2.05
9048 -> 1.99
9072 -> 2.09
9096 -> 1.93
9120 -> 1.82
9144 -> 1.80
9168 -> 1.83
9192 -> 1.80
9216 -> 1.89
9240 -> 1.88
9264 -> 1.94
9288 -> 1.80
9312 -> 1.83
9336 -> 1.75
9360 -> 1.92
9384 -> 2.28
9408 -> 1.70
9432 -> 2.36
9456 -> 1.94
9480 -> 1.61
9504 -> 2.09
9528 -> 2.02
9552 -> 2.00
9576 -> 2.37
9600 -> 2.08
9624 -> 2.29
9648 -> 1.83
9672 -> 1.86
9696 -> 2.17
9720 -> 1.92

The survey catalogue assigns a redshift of 0.287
